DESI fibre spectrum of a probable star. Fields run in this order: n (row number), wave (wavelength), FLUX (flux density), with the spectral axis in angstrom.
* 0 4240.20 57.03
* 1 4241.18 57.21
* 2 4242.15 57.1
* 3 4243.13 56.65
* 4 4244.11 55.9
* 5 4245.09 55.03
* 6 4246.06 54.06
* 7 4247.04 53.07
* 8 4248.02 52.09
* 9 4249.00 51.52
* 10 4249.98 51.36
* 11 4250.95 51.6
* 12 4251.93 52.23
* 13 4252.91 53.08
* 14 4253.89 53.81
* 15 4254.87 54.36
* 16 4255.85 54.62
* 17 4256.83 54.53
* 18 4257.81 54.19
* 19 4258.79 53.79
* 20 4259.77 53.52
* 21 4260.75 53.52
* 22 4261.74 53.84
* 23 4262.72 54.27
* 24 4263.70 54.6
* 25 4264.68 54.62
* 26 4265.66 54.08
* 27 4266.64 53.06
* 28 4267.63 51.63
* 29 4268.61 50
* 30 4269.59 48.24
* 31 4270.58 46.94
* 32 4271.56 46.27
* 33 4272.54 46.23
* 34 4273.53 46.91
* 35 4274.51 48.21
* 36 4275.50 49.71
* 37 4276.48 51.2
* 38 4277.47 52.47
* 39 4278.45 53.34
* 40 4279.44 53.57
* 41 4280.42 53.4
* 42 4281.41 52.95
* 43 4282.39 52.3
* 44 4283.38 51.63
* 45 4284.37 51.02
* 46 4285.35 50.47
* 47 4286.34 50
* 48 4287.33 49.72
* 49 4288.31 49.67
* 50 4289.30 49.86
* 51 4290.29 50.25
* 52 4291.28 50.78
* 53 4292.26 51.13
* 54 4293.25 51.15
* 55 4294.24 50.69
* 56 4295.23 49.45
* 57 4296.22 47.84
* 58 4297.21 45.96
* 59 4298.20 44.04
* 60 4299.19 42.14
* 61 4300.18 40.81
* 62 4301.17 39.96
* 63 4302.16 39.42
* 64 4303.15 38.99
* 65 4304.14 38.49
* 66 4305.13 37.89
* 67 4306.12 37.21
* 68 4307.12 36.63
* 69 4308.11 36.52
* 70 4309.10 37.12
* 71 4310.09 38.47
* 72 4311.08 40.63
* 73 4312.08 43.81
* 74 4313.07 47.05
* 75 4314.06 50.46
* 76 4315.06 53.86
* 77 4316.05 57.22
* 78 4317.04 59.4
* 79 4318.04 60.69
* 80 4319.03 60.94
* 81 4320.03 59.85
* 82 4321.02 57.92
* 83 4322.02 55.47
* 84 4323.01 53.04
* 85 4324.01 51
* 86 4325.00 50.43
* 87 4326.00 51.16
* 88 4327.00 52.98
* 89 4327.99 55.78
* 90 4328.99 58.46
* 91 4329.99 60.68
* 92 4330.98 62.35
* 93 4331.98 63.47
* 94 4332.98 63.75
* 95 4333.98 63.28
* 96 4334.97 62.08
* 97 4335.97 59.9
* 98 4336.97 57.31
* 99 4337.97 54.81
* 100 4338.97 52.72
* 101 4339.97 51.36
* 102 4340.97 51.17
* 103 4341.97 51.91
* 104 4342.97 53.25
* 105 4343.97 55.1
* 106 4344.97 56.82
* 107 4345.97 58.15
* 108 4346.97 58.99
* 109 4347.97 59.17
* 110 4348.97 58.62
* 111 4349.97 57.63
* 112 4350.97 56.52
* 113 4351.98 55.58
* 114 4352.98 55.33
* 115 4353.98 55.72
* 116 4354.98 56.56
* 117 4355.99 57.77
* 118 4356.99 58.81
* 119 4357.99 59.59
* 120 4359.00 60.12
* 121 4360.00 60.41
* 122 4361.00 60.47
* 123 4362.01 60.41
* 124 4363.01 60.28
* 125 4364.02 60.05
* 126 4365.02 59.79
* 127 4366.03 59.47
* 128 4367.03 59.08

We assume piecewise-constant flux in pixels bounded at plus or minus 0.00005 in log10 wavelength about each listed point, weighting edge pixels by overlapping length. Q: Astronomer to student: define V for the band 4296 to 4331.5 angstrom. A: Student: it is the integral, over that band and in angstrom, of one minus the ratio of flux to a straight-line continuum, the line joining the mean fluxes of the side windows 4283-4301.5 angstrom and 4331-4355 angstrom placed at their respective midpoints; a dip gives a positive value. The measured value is 2.5 angstrom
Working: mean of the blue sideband 48.3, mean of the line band 48.5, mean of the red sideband 57.2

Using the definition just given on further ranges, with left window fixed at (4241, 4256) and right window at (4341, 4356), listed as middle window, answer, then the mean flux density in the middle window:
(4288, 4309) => 4.20 angstrom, 44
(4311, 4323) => 0.25 angstrom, 54.4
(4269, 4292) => 1.87 angstrom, 50.2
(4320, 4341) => -0.37 angstrom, 56.8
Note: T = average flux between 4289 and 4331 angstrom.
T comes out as 48.6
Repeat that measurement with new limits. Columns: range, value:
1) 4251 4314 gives 48.5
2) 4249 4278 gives 51.8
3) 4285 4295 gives 50.3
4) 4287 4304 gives 46.4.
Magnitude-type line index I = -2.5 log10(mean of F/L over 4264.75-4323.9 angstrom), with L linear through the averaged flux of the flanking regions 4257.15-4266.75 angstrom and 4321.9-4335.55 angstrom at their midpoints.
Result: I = 0.15 mag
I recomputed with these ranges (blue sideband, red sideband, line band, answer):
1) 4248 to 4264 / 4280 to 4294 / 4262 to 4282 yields 0.02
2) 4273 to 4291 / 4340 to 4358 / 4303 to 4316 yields 0.26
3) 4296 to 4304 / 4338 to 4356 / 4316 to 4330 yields -0.16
